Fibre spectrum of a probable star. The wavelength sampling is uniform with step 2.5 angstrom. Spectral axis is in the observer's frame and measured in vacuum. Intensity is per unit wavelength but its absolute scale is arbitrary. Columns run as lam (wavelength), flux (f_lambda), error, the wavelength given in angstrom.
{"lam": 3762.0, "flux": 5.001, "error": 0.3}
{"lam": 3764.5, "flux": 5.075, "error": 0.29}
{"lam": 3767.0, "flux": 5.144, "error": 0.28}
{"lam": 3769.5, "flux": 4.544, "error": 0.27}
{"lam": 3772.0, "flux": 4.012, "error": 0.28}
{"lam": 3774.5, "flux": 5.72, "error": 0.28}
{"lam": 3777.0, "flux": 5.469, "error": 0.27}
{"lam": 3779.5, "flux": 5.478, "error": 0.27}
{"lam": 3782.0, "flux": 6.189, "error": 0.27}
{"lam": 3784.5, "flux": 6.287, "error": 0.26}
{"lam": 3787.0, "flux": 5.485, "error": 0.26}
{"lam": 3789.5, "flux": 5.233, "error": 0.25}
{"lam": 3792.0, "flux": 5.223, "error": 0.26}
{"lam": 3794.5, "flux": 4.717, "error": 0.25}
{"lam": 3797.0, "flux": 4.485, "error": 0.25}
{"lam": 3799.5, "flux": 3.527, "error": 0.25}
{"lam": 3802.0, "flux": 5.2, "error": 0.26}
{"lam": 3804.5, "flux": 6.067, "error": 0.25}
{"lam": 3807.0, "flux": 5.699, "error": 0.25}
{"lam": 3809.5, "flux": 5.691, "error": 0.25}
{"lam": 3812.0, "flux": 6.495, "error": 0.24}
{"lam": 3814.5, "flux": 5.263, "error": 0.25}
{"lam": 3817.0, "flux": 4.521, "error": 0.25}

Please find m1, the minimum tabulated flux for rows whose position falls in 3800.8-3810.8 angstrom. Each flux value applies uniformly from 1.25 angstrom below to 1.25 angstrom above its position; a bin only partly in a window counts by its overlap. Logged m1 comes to 5.2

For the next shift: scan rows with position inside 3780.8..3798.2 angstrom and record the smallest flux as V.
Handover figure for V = 4.485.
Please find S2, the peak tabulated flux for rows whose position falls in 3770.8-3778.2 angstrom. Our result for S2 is 5.72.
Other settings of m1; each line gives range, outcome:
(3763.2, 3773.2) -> 4.012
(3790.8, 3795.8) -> 4.717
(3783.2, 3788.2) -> 5.485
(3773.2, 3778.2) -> 5.469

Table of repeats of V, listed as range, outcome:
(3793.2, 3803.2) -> 3.527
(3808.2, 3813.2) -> 5.691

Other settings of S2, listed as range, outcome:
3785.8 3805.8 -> 6.067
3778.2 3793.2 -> 6.287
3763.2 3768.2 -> 5.144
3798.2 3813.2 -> 6.495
